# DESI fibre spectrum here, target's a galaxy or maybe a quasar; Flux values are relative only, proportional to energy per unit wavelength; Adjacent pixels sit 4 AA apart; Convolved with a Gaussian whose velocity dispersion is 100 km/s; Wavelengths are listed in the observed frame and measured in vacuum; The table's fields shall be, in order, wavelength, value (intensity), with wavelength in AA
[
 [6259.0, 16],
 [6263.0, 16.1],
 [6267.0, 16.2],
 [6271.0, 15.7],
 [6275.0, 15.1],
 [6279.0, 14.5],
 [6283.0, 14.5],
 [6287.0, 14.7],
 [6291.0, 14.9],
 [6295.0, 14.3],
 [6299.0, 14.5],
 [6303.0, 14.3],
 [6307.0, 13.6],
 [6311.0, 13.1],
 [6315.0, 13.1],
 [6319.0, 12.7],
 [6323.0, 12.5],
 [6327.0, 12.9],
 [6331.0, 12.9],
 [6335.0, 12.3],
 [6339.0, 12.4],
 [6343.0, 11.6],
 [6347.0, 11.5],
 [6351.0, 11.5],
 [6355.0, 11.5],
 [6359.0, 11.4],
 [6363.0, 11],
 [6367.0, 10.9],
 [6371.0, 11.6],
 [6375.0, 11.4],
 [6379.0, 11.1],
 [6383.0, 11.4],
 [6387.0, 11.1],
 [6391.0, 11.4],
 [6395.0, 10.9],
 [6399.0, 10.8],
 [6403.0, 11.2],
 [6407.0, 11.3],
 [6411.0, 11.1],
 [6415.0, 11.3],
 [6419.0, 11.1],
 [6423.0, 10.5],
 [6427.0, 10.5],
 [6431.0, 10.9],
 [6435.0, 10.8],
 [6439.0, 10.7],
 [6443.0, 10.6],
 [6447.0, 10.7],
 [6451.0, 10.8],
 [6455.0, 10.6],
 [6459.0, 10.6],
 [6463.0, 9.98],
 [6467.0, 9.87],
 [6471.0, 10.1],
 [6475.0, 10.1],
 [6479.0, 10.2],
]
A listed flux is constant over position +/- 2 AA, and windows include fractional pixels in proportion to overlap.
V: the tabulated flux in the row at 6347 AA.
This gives 11.5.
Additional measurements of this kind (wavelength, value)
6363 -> 11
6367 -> 10.9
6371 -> 11.6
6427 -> 10.5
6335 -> 12.3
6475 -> 10.1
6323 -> 12.5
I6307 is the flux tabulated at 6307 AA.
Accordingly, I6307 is 13.6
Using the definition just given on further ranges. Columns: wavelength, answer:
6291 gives 14.9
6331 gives 12.9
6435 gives 10.8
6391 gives 11.4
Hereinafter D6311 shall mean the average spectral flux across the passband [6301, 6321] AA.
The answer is 13.4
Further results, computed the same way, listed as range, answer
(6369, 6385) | 11.4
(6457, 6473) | 10.1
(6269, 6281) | 15.1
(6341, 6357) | 11.5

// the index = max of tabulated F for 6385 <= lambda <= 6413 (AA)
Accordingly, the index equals 11.4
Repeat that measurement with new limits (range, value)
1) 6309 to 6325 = 13.1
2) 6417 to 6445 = 11.1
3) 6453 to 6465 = 10.6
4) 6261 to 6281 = 16.2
